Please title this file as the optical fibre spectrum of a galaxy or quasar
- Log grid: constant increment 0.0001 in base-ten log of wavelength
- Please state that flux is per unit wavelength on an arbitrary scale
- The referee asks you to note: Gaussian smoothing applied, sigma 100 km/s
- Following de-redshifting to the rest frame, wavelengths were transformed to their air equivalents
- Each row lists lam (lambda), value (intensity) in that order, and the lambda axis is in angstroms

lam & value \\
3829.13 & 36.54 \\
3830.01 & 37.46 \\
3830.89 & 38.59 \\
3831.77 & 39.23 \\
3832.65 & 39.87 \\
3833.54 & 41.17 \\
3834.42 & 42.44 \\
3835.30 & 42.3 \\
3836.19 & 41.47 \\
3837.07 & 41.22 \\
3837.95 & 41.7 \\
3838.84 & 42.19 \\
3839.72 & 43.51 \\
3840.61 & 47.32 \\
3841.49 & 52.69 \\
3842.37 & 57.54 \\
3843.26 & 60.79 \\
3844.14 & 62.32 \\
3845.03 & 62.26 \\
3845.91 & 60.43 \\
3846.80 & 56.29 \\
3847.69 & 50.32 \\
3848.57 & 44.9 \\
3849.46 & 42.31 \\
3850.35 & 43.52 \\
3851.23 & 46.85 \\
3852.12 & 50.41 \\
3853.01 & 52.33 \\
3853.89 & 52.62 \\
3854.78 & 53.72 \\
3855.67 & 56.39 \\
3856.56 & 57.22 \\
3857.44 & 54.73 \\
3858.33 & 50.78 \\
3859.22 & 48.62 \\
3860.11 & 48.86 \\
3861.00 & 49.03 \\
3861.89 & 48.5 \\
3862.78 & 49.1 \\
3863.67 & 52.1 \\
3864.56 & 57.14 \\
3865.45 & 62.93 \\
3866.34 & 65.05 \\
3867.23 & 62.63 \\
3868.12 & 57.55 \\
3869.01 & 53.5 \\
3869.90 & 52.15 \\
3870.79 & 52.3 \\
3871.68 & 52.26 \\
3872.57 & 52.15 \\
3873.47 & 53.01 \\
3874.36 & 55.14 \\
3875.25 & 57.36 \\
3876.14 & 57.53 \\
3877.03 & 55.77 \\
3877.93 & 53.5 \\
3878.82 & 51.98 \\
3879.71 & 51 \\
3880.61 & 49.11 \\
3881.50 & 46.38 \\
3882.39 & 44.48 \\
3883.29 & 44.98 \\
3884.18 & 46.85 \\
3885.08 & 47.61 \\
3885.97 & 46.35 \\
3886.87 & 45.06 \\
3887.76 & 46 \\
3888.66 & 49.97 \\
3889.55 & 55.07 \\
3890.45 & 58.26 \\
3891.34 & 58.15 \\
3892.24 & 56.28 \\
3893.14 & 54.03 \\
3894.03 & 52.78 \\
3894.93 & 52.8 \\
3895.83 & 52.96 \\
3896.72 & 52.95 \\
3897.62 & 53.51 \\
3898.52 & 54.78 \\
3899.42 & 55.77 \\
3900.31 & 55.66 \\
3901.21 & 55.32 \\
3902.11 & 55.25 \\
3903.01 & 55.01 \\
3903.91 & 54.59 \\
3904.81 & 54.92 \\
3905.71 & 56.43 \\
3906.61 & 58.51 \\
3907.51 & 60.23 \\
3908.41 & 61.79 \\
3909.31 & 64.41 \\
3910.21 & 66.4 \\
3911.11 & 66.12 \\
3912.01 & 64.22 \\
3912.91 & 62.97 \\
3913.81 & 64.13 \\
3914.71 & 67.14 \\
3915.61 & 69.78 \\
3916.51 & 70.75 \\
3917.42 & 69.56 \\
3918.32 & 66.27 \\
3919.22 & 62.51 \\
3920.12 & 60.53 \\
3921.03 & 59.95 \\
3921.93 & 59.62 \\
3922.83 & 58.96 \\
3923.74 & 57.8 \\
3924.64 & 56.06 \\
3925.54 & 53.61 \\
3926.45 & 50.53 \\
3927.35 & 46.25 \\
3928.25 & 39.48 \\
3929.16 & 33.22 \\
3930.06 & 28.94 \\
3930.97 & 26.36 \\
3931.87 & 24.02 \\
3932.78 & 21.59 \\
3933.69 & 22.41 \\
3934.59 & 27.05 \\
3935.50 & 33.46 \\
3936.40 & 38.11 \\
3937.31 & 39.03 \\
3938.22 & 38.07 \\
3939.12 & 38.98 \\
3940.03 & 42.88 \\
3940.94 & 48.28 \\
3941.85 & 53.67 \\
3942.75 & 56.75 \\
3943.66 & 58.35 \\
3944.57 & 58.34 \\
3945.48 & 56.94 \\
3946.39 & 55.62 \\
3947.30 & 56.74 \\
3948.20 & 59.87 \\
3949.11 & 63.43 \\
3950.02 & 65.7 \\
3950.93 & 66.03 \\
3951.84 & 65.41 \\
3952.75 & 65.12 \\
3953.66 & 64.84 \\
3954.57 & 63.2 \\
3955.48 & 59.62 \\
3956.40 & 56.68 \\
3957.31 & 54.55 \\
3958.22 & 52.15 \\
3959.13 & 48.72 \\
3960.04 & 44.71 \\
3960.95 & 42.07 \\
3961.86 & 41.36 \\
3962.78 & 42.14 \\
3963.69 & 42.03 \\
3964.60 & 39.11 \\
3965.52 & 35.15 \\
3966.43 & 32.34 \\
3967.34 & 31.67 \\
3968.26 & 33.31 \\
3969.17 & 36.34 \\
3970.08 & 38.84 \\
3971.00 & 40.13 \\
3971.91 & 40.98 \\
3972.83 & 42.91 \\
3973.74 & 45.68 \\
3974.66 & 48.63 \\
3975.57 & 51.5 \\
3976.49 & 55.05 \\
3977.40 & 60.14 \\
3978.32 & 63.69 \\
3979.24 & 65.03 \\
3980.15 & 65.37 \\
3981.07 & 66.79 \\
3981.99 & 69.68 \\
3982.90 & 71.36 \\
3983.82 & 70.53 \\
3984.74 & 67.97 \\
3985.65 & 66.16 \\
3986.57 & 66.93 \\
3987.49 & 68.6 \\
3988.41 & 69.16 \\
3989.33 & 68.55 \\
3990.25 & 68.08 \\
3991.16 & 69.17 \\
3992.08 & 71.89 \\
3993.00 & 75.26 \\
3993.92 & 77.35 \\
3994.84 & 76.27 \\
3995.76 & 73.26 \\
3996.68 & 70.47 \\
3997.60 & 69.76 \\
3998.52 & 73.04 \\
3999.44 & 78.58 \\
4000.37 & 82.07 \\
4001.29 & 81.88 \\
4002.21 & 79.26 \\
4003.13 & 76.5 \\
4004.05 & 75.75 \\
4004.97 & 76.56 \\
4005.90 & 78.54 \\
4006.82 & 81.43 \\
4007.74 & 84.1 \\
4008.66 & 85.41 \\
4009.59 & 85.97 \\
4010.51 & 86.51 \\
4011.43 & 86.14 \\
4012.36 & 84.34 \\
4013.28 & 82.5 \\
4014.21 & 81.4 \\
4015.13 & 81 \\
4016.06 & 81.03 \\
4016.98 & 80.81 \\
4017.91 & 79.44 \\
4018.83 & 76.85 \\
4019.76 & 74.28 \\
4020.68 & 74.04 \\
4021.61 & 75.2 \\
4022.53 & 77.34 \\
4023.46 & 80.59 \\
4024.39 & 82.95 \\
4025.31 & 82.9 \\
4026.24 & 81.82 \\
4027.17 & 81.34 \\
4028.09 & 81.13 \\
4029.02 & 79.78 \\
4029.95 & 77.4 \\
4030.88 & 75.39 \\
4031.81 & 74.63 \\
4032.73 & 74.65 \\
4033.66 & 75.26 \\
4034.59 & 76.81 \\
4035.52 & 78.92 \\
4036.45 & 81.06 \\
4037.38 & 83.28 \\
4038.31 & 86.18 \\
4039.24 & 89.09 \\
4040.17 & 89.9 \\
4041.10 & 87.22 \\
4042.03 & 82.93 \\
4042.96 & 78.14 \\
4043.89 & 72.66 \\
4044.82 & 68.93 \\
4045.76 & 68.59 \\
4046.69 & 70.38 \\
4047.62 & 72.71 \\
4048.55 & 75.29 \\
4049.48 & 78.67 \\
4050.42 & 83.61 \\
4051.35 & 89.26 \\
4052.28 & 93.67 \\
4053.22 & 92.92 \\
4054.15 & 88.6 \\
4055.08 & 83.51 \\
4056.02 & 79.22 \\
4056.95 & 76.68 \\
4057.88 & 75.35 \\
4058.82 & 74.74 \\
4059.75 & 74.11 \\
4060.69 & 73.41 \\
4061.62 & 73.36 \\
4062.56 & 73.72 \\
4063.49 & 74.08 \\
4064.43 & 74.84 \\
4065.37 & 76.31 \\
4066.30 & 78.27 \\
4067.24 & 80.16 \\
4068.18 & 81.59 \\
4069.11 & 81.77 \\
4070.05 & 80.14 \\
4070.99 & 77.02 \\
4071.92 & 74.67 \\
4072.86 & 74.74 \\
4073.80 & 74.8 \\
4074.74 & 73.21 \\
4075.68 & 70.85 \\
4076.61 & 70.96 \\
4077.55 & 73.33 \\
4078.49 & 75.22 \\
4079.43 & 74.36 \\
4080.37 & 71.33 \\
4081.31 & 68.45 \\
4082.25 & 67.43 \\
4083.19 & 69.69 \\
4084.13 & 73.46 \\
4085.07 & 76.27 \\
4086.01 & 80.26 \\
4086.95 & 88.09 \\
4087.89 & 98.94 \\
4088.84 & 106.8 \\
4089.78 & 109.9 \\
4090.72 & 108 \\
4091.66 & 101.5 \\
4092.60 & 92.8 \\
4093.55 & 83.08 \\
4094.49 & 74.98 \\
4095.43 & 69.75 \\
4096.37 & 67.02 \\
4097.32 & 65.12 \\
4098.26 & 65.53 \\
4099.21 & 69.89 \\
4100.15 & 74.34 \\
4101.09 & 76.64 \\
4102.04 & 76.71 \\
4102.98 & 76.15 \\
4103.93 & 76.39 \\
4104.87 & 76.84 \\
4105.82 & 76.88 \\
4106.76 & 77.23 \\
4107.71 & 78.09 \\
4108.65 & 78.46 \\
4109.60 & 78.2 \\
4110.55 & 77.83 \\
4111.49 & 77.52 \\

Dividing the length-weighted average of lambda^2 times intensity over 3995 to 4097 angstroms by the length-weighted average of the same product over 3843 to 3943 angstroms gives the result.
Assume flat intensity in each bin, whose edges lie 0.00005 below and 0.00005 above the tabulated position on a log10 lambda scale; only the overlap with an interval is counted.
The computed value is 1.64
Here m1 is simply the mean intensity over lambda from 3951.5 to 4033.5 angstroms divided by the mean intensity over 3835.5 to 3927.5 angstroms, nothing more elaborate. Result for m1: 1.2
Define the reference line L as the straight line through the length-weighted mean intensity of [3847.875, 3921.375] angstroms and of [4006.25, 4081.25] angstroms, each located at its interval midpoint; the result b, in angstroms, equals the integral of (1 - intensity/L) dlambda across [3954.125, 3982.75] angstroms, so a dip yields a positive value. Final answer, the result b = 7.9 angstroms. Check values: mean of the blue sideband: 55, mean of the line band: 48.9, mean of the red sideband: 78.9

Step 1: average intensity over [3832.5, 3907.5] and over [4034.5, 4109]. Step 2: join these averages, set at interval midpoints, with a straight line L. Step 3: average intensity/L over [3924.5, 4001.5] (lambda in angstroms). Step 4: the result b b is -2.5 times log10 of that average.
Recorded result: 0.20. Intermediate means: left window 52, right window 79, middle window 53.9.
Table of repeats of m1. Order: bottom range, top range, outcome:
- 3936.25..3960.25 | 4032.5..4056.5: 1.48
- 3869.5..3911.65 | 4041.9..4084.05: 1.42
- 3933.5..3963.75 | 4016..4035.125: 1.53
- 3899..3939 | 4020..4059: 1.54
